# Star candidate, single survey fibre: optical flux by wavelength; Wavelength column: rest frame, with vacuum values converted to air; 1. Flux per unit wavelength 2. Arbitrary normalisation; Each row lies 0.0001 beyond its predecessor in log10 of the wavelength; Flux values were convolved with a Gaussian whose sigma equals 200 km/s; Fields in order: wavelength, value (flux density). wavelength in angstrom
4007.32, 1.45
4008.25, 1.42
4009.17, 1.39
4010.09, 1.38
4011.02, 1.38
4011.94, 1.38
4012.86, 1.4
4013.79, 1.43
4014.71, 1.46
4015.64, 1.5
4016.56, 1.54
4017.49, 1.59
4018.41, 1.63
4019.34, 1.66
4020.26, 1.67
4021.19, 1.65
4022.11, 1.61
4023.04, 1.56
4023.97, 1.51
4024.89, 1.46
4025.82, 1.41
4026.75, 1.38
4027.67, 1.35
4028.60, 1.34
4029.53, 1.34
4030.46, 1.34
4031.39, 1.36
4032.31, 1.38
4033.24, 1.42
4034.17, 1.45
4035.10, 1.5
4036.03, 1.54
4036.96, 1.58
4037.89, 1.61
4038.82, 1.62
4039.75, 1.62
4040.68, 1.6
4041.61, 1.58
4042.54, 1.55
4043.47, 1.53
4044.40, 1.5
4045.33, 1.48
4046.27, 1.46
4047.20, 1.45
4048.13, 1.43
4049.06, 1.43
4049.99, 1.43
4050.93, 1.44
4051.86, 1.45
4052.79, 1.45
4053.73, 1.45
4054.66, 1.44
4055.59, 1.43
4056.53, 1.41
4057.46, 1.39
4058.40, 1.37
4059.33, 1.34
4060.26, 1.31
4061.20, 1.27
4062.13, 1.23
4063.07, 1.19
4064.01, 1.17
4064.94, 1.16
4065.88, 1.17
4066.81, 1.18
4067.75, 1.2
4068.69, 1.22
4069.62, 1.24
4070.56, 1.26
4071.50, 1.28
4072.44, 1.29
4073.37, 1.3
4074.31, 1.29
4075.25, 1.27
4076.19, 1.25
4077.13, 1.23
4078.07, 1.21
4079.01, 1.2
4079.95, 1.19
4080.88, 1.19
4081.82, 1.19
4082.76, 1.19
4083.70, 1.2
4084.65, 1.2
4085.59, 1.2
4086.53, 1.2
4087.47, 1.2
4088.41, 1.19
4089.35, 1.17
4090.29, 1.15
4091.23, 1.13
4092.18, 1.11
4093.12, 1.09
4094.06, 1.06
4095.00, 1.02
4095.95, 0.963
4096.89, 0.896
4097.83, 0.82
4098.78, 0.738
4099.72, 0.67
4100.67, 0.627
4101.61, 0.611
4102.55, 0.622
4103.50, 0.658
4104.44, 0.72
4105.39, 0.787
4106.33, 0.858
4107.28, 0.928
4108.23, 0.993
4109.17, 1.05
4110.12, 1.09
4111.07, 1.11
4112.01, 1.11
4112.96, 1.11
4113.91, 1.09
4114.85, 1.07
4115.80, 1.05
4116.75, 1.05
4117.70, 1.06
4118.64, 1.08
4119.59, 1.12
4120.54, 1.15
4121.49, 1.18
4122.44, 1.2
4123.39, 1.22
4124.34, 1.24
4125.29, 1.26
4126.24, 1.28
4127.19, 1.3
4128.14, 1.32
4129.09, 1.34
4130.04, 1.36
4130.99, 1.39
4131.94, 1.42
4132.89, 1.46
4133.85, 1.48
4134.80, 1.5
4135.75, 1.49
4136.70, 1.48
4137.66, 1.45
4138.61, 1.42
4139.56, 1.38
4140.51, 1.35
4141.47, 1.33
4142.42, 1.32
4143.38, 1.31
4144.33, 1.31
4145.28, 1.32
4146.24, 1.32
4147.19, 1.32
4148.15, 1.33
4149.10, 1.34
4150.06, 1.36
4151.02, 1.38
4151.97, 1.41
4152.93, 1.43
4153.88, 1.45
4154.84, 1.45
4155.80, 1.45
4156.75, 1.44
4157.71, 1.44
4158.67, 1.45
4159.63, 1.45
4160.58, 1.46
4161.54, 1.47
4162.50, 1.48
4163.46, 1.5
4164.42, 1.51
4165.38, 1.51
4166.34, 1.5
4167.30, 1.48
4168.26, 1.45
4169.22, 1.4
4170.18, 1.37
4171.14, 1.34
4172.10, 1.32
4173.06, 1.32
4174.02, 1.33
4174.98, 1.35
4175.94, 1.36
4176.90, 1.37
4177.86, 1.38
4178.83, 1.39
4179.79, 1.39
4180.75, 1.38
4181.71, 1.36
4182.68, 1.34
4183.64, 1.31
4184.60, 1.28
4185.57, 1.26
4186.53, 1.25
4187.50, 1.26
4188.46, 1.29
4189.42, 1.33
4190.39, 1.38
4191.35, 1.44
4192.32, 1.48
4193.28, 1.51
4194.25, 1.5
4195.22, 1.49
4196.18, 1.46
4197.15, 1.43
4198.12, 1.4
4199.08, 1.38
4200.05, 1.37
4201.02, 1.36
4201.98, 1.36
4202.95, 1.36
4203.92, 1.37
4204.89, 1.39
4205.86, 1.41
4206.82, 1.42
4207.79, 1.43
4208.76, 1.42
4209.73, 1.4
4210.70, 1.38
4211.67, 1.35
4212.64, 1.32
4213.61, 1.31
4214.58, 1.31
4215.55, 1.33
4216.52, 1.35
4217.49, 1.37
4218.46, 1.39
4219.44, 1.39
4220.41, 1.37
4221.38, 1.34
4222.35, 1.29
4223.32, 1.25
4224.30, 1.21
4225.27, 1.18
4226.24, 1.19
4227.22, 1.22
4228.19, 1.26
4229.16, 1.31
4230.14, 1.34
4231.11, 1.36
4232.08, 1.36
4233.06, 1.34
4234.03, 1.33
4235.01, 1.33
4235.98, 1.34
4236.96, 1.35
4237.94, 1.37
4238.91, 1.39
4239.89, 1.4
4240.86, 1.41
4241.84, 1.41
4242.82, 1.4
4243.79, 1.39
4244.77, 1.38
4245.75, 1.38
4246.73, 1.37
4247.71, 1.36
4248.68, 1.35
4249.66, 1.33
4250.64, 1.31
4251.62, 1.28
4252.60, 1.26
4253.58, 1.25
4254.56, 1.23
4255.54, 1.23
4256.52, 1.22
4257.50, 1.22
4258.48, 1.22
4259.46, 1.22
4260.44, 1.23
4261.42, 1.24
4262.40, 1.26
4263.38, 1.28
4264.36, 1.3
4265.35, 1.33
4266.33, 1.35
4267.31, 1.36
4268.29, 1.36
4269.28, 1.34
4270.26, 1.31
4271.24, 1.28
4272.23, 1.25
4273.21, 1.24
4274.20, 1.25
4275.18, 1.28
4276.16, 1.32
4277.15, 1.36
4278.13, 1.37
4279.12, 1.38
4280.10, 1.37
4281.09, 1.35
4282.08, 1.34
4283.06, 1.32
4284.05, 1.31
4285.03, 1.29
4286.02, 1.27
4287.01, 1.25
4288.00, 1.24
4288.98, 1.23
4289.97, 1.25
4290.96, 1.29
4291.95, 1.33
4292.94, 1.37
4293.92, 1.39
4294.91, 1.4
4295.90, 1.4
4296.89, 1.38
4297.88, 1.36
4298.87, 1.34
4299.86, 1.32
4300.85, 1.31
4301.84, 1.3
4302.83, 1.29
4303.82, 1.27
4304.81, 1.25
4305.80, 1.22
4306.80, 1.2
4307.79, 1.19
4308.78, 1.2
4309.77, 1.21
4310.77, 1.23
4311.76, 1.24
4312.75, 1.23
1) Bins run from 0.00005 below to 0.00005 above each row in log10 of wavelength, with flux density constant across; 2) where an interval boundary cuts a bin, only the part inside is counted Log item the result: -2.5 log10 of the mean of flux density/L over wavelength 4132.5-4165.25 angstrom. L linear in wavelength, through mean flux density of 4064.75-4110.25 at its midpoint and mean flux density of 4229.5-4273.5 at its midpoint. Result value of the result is -0.21 mag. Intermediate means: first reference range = 1.07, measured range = 1.41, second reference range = 1.32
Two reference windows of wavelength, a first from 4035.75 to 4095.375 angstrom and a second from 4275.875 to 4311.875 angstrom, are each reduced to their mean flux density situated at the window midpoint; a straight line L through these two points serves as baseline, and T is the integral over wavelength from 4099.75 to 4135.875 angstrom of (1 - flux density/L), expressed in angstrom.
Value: 5.6 angstrom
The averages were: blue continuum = 1.31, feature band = 1.11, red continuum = 1.3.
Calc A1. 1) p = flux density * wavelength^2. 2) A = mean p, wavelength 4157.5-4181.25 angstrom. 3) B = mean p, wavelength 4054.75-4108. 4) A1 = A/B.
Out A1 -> 1.33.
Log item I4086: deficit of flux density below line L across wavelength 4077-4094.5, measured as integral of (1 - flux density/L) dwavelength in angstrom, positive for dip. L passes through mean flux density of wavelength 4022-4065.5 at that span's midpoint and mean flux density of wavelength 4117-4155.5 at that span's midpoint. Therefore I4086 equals 2.7 angstrom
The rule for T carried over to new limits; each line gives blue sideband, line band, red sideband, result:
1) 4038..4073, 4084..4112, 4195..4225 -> 8.4 angstrom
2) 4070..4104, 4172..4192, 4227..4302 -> -2.2 angstrom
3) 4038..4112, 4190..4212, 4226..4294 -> -2.4 angstrom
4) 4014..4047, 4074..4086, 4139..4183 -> 2.0 angstrom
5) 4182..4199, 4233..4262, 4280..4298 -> 0.6 angstrom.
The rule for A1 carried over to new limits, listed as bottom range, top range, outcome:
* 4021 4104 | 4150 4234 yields 1.15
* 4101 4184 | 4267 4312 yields 1.09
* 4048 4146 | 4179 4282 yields 1.19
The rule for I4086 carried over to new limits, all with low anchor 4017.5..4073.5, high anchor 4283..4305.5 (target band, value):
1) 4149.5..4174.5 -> -1.09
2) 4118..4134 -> 1.25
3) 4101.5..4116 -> 4.76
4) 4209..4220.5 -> -0.10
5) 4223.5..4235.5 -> 0.48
